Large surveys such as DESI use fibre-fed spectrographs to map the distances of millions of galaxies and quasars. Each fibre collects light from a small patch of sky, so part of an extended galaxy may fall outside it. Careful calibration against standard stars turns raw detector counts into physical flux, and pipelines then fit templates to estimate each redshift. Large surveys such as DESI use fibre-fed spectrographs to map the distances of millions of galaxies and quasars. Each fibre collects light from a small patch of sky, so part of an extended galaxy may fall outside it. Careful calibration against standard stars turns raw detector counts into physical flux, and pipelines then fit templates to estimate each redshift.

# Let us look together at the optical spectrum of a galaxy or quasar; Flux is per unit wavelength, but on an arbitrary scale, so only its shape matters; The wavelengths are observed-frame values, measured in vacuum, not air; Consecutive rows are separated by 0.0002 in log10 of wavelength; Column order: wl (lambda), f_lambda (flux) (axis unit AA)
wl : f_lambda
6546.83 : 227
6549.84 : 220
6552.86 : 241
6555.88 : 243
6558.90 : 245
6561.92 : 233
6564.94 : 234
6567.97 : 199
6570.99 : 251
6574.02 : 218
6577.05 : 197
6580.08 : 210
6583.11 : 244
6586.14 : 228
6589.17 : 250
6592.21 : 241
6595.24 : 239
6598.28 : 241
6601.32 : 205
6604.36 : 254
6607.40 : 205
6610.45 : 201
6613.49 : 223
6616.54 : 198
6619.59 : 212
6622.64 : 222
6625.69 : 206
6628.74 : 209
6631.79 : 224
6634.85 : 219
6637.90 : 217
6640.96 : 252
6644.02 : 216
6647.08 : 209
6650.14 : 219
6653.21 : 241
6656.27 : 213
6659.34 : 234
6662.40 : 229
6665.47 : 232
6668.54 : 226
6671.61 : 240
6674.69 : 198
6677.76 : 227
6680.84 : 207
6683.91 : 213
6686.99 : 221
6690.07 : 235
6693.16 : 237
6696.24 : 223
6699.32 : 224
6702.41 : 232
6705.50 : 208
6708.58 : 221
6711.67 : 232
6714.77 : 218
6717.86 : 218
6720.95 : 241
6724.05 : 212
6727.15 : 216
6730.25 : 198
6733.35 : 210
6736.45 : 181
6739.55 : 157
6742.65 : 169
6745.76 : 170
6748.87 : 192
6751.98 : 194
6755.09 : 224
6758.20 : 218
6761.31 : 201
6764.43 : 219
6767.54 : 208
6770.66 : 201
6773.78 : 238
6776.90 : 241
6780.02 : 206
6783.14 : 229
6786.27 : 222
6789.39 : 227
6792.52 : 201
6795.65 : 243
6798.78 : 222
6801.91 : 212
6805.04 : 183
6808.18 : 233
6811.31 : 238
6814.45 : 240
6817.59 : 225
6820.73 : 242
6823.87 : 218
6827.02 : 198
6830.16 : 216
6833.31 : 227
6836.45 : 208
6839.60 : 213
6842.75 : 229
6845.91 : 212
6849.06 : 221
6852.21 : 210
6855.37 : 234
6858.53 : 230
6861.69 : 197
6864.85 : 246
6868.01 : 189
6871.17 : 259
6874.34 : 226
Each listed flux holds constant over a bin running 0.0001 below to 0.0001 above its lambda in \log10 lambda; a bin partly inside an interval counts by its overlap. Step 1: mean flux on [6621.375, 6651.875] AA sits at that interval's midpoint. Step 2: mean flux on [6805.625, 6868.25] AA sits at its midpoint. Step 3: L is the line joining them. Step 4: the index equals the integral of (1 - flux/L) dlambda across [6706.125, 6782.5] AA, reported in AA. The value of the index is 4.3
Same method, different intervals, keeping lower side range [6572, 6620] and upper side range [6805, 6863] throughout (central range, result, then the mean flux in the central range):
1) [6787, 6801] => -0.09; 223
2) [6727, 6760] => 4.33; 193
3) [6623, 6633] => 0.42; 214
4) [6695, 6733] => 0.37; 220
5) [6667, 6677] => 0.03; 222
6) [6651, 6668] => -0.49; 229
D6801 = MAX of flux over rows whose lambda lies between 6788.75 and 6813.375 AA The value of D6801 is 243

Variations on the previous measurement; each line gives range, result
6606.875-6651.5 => 252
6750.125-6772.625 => 224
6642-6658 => 241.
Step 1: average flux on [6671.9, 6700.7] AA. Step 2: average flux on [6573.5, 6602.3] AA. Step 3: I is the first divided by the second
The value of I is 0.97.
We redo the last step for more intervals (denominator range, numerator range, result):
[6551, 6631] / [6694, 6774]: 0.93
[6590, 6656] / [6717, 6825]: 0.96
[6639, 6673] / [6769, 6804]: 0.97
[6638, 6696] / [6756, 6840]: 0.98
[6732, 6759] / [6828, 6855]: 1.15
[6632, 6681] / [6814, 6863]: 0.98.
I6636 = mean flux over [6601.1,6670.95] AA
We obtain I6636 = 221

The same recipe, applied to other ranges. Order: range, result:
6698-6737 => 217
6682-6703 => 226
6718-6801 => 209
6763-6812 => 220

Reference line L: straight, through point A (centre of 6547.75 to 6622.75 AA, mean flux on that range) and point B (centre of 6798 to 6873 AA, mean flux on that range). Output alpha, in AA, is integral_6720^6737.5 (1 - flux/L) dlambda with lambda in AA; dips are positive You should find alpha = 1.1 AA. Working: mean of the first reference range 226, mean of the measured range 209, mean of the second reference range 221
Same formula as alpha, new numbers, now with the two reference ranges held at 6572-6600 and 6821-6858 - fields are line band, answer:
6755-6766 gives 0.4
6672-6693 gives 0.6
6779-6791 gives 0.0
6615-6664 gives 1.6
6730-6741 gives 1.9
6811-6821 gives -0.7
